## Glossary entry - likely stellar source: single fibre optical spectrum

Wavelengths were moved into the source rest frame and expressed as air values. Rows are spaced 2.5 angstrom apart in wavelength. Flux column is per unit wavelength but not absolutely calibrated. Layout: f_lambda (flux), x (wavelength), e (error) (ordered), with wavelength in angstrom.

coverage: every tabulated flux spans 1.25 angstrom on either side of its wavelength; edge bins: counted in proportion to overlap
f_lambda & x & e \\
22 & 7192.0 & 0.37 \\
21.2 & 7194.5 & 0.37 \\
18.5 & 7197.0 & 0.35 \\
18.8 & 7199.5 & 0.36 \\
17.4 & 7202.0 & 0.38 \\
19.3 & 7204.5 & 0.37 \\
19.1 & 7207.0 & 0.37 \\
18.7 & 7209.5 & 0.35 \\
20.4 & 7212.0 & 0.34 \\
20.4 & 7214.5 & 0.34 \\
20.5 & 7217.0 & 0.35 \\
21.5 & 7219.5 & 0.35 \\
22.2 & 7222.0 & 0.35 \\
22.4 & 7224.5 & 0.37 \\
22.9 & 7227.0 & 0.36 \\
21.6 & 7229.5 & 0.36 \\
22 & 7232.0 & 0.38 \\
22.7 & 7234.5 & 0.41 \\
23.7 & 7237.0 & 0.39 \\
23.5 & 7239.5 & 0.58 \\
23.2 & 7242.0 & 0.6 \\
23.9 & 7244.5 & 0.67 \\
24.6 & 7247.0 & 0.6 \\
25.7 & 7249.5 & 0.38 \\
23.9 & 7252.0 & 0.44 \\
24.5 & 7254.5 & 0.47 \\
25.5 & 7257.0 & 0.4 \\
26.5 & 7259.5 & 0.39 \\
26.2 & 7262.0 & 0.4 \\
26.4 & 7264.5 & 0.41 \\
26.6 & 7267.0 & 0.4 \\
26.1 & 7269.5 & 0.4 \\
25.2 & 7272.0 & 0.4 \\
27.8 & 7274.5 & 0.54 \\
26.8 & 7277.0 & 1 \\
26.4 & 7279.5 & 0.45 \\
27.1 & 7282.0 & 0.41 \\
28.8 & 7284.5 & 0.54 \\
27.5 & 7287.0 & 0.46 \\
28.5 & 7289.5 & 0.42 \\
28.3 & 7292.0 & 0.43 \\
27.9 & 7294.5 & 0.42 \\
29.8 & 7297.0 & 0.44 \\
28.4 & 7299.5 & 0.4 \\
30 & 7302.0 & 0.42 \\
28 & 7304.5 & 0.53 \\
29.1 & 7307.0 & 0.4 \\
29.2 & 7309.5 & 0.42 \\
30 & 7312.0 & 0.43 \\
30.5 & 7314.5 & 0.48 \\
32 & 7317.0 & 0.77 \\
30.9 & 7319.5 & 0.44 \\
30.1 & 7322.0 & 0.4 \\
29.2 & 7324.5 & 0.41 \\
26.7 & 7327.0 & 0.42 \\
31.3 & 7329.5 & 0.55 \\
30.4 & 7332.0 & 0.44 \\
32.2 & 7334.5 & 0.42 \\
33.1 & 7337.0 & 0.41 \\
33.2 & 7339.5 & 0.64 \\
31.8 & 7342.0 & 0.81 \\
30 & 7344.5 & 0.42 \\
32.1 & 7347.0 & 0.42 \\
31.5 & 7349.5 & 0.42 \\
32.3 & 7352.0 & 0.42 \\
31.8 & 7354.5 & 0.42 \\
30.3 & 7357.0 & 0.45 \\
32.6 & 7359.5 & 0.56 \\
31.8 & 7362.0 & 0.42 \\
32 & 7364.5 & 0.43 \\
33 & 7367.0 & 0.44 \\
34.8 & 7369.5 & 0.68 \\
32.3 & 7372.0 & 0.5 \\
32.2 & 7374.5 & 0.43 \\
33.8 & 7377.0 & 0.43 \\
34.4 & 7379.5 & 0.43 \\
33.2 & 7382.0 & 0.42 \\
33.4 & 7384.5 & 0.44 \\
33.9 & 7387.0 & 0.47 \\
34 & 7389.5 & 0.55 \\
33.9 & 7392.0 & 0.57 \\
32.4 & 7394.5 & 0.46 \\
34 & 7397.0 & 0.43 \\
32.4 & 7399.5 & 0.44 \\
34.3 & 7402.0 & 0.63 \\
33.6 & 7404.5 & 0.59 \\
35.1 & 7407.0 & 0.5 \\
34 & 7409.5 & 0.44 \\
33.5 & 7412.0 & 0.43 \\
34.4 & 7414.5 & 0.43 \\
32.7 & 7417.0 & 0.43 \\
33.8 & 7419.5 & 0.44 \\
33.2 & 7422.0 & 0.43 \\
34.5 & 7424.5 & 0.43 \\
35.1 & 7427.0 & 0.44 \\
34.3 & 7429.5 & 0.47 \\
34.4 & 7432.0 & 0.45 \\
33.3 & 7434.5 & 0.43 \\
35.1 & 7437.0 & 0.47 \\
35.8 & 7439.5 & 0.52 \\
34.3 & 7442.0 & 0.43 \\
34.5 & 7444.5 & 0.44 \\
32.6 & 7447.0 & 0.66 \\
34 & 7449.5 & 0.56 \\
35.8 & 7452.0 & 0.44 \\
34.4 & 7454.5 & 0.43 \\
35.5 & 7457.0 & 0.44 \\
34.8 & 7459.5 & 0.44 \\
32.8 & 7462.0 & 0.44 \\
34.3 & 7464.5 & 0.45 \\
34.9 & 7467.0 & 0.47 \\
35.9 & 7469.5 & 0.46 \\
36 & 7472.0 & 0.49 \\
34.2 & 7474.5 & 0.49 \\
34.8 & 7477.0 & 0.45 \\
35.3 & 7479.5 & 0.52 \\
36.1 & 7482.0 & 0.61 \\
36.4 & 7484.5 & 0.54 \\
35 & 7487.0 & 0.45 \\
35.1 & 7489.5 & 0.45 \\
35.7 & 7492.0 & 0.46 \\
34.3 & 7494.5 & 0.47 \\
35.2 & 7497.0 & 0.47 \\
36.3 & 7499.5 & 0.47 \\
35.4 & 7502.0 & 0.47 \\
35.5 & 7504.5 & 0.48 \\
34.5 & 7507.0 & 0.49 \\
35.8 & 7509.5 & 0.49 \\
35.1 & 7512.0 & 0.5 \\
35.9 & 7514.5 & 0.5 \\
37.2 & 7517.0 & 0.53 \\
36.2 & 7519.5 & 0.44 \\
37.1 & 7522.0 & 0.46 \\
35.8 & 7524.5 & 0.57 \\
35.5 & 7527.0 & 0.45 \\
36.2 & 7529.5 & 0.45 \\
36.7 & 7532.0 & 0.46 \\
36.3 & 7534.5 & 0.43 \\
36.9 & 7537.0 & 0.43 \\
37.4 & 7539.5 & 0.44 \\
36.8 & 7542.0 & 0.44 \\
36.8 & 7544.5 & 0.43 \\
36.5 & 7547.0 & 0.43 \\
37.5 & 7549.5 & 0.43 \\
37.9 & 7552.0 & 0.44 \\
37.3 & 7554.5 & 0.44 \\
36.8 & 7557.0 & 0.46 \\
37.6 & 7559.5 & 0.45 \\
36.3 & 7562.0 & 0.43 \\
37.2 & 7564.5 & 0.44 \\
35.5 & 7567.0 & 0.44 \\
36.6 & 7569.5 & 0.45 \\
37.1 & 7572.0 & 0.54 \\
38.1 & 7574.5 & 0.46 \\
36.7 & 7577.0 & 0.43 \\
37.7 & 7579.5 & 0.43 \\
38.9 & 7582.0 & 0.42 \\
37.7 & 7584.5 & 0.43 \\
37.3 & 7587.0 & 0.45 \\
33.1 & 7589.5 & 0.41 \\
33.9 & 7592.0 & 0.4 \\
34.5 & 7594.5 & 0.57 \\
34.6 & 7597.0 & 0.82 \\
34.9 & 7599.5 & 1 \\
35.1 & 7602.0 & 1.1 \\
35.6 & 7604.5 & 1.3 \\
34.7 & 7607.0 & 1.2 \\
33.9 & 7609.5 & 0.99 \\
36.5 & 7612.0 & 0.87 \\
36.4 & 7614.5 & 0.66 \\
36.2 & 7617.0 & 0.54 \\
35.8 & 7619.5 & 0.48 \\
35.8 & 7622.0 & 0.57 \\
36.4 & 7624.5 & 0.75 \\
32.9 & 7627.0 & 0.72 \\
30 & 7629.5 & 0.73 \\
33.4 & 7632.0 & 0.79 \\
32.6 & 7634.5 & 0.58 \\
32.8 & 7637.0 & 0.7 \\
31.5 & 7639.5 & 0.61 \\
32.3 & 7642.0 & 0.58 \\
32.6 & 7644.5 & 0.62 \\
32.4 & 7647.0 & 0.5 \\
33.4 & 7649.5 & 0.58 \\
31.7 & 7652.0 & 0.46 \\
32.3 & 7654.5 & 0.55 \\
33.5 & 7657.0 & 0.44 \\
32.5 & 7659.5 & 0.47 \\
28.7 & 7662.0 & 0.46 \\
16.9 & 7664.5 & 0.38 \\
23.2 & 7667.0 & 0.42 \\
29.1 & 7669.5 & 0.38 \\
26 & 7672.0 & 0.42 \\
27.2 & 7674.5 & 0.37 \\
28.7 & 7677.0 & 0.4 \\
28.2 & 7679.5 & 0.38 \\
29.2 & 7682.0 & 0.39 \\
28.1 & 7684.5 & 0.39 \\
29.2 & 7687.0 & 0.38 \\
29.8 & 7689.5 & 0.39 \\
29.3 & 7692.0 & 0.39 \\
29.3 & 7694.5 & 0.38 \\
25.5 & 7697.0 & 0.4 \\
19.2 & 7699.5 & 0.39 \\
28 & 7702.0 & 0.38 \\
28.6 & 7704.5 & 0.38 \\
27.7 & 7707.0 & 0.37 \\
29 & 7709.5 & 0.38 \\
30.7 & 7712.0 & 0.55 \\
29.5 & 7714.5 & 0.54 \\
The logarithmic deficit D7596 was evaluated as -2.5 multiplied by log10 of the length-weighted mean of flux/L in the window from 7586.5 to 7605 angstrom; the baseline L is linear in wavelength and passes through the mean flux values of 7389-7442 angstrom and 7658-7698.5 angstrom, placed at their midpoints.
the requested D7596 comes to -0.18 mag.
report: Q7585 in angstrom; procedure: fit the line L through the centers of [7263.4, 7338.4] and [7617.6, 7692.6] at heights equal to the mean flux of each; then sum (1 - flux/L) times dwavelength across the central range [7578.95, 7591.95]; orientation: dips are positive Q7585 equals -2.7 angstrom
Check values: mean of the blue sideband 28.8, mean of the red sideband 30.6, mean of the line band 36.6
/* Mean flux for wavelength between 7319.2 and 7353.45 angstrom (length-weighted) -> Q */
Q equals 31.1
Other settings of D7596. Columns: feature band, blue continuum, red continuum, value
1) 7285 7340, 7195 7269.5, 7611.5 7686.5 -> -0.224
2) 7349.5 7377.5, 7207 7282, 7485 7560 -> -0.115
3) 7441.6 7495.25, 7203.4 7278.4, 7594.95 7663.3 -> -0.184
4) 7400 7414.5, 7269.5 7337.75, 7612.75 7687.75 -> -0.152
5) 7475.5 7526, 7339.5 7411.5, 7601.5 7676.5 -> -0.101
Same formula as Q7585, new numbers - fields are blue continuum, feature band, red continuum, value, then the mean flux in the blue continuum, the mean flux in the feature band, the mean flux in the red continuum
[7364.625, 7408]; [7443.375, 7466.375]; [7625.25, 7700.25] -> -1.3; 33.5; 34.3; 29.5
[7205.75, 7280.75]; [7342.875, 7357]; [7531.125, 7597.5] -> -1.7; 23.7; 31.4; 36.7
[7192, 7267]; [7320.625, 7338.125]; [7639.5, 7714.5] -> -4.9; 22.4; 30.4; 28.8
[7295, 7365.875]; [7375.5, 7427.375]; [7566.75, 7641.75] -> -3.1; 30.7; 33.8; 35.2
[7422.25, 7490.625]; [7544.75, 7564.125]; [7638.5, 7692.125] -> -2.9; 34.8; 37.1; 29.3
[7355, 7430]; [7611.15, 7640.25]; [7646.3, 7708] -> -5.0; 33.4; 34.2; 28.3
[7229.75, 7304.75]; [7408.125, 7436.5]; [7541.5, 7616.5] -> -2.5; 26.1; 34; 36.3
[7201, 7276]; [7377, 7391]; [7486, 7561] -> -1.9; 23.2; 33.8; 36.2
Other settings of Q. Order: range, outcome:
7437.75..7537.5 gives 35.3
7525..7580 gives 36.9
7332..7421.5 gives 32.9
